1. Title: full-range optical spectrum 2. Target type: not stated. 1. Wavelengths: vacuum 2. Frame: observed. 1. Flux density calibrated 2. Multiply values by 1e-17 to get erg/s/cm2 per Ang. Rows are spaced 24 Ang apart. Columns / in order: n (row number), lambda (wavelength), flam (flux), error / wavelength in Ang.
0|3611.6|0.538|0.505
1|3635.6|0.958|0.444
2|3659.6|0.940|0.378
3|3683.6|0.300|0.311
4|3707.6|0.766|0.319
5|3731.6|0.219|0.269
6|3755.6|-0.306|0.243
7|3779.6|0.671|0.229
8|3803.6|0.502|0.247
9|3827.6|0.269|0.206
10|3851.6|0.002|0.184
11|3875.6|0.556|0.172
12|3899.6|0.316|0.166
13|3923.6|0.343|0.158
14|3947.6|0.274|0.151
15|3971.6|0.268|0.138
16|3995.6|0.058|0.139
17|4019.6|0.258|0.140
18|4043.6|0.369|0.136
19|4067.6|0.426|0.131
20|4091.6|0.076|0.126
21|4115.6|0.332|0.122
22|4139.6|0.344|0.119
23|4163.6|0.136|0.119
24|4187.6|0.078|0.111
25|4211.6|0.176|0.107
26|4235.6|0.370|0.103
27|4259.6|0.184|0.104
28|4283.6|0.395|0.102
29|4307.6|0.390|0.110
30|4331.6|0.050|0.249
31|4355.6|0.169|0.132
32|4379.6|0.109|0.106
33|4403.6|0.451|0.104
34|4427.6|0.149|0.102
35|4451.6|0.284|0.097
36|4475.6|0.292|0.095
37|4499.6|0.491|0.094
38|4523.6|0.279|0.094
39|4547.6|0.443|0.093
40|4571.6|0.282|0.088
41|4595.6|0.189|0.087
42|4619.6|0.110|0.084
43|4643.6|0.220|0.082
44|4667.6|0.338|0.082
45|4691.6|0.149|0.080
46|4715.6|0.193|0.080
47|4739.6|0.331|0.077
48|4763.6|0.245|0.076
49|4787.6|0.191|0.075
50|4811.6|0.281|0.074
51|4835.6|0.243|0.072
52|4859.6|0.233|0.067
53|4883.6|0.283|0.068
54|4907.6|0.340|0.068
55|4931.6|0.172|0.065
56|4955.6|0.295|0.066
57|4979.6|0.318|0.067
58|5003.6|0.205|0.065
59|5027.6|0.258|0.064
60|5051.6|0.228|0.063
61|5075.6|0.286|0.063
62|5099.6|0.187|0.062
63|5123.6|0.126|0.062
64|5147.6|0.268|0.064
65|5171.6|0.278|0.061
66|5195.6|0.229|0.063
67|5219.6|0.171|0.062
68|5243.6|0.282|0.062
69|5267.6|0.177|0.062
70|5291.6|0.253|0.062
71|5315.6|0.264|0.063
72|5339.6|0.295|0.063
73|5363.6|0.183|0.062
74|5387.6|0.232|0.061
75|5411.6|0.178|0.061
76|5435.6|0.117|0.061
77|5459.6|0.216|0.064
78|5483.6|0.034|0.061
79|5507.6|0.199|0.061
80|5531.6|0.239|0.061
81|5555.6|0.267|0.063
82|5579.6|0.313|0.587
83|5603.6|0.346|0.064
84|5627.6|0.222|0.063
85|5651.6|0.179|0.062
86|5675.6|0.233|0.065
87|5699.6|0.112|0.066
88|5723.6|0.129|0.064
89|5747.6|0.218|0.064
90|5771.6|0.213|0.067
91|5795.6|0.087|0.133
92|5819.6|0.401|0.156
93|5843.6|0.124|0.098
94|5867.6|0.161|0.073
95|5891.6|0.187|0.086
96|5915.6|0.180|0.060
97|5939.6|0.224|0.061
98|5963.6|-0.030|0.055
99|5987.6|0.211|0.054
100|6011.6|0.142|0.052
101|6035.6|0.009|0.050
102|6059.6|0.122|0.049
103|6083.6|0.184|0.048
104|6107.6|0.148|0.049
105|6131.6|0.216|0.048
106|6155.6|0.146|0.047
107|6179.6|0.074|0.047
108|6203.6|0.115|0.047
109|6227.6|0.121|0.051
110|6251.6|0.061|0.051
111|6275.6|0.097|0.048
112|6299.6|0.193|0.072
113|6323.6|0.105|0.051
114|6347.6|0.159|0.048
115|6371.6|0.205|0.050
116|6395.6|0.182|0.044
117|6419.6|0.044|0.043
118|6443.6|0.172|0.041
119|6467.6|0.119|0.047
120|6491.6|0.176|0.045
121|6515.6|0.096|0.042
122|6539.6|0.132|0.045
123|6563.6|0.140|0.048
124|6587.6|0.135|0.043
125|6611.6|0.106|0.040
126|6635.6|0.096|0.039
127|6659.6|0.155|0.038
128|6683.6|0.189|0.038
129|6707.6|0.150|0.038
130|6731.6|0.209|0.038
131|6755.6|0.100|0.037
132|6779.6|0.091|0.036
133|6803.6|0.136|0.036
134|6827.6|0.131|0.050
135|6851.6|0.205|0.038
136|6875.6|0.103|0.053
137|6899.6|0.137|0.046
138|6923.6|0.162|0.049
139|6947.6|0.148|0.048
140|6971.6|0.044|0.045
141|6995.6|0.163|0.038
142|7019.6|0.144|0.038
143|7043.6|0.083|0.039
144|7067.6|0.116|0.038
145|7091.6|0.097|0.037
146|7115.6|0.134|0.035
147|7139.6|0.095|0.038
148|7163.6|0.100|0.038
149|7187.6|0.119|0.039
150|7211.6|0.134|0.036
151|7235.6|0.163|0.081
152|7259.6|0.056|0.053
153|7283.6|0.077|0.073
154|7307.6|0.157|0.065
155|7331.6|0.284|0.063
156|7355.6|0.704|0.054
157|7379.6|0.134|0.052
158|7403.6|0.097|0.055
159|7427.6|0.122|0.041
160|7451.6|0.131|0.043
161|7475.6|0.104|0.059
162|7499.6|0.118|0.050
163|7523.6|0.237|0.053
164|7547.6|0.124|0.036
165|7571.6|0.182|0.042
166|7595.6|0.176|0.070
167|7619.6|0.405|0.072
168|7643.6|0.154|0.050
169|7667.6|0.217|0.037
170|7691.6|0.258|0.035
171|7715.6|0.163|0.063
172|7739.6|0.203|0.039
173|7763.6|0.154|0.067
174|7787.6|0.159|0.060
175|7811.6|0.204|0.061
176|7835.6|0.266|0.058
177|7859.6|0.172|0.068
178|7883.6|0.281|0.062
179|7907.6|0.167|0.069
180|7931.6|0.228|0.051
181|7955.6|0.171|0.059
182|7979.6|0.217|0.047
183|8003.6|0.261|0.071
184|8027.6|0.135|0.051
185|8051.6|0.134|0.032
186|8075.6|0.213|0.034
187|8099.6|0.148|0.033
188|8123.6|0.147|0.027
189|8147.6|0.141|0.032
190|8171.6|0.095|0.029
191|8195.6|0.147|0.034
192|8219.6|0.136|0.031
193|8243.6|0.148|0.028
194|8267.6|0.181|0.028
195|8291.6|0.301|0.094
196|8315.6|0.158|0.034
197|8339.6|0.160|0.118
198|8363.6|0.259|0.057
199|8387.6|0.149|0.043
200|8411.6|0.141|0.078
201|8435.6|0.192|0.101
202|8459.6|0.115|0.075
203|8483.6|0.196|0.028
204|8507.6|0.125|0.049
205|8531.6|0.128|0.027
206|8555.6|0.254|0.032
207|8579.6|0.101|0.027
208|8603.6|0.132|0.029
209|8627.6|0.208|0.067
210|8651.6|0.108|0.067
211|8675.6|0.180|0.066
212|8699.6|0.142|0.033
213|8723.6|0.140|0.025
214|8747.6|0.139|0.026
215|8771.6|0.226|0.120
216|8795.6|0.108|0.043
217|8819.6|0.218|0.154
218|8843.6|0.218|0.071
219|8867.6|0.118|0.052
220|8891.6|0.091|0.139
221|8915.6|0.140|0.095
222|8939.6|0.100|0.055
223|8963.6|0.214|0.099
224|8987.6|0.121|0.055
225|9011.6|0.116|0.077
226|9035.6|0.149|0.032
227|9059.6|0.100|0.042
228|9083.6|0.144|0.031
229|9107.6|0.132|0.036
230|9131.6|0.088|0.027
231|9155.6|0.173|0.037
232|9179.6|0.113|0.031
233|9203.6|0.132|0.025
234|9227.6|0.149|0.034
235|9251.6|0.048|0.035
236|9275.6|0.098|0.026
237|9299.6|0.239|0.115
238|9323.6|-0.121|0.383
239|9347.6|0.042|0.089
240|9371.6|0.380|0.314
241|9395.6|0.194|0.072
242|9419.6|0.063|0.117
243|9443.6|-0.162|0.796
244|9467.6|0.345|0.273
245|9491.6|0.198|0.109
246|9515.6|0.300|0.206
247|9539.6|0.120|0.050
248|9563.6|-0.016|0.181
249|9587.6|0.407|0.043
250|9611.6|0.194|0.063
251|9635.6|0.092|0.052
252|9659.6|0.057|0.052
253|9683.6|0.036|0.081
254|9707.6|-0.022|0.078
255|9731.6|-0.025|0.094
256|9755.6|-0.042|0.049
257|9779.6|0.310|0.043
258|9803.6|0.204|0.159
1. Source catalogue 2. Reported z 0.970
